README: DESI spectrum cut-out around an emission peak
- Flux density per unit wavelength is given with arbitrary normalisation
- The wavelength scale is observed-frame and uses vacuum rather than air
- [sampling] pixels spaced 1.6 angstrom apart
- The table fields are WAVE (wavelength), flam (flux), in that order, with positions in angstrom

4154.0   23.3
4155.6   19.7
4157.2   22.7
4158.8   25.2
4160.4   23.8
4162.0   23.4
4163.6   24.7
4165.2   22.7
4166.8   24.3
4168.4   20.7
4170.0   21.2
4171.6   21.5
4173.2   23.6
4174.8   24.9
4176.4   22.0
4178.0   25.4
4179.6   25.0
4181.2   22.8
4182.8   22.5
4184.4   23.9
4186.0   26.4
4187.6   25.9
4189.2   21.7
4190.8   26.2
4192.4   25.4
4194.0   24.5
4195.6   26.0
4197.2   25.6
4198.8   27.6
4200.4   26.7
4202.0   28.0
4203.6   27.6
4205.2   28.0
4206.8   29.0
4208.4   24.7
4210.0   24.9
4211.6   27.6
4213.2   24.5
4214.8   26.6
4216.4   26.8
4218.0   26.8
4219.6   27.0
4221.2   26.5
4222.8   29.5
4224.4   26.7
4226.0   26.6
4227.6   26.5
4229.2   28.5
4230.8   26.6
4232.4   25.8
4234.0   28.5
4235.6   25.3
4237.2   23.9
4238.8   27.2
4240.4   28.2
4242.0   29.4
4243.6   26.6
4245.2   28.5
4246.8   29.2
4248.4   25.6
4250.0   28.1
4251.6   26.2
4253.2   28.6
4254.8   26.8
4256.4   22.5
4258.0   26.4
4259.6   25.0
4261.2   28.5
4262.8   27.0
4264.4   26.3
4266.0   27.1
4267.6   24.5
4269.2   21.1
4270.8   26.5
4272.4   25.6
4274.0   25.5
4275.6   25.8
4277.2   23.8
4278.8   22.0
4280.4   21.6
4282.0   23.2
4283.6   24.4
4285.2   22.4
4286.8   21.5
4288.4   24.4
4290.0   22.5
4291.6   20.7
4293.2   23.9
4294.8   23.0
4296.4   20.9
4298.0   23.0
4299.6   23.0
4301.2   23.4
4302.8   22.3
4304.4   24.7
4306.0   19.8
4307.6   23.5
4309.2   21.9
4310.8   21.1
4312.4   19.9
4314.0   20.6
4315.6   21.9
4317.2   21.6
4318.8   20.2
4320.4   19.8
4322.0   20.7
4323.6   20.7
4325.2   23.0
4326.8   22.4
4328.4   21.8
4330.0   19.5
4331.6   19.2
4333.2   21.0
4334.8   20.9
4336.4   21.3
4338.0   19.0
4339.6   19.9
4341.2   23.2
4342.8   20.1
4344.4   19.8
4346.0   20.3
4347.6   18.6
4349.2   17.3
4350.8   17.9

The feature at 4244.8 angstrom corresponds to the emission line C III]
